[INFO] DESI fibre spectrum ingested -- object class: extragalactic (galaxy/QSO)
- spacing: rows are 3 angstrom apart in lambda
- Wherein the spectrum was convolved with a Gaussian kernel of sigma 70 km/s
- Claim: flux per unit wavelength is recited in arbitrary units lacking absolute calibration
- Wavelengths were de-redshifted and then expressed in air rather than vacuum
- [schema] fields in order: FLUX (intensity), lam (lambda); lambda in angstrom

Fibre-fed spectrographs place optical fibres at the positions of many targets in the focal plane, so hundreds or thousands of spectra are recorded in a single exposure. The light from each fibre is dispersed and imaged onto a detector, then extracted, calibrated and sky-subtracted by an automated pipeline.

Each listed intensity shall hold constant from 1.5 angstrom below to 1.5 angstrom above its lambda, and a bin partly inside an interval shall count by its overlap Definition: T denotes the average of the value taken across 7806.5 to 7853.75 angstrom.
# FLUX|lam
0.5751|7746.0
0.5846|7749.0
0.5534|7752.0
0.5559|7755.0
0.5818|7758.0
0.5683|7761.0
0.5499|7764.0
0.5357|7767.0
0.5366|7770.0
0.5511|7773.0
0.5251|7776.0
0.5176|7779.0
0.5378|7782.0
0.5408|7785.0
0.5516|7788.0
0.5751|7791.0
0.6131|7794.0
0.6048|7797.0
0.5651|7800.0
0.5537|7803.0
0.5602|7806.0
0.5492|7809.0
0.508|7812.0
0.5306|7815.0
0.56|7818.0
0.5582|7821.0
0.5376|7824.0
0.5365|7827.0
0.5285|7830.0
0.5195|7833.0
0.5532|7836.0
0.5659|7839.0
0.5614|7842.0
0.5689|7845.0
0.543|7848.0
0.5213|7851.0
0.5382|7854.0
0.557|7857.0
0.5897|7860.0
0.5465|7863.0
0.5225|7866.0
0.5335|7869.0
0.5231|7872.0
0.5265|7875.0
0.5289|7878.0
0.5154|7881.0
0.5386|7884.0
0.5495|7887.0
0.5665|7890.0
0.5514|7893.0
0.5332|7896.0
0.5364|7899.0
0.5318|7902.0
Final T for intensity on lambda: 0.543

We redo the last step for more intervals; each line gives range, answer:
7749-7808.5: 0.557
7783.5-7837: 0.553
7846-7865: 0.549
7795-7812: 0.563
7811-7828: 0.539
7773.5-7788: 0.534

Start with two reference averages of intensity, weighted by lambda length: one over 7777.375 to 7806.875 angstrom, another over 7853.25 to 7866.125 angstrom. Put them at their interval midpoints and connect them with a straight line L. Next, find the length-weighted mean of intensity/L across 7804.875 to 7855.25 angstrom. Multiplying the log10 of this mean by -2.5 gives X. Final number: 0.03 mag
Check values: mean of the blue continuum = 0.562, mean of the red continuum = 0.555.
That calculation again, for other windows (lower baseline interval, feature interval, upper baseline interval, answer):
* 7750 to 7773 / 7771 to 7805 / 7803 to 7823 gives -0.02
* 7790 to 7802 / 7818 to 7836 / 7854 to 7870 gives 0.06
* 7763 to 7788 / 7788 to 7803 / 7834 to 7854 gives -0.08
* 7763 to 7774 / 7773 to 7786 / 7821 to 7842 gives 0.02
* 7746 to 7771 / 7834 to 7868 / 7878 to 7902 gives -0.01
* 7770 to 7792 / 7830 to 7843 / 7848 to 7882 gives -0.02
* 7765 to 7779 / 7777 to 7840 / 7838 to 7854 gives -0.02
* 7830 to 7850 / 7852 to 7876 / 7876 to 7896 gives 0.01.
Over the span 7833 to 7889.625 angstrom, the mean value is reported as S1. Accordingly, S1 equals 0.543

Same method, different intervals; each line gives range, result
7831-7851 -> 0.549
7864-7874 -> 0.527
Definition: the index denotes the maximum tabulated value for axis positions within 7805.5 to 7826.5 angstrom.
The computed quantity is 0.5602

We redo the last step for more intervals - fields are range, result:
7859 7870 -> 0.5897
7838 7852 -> 0.5689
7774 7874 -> 0.6131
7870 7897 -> 0.5665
